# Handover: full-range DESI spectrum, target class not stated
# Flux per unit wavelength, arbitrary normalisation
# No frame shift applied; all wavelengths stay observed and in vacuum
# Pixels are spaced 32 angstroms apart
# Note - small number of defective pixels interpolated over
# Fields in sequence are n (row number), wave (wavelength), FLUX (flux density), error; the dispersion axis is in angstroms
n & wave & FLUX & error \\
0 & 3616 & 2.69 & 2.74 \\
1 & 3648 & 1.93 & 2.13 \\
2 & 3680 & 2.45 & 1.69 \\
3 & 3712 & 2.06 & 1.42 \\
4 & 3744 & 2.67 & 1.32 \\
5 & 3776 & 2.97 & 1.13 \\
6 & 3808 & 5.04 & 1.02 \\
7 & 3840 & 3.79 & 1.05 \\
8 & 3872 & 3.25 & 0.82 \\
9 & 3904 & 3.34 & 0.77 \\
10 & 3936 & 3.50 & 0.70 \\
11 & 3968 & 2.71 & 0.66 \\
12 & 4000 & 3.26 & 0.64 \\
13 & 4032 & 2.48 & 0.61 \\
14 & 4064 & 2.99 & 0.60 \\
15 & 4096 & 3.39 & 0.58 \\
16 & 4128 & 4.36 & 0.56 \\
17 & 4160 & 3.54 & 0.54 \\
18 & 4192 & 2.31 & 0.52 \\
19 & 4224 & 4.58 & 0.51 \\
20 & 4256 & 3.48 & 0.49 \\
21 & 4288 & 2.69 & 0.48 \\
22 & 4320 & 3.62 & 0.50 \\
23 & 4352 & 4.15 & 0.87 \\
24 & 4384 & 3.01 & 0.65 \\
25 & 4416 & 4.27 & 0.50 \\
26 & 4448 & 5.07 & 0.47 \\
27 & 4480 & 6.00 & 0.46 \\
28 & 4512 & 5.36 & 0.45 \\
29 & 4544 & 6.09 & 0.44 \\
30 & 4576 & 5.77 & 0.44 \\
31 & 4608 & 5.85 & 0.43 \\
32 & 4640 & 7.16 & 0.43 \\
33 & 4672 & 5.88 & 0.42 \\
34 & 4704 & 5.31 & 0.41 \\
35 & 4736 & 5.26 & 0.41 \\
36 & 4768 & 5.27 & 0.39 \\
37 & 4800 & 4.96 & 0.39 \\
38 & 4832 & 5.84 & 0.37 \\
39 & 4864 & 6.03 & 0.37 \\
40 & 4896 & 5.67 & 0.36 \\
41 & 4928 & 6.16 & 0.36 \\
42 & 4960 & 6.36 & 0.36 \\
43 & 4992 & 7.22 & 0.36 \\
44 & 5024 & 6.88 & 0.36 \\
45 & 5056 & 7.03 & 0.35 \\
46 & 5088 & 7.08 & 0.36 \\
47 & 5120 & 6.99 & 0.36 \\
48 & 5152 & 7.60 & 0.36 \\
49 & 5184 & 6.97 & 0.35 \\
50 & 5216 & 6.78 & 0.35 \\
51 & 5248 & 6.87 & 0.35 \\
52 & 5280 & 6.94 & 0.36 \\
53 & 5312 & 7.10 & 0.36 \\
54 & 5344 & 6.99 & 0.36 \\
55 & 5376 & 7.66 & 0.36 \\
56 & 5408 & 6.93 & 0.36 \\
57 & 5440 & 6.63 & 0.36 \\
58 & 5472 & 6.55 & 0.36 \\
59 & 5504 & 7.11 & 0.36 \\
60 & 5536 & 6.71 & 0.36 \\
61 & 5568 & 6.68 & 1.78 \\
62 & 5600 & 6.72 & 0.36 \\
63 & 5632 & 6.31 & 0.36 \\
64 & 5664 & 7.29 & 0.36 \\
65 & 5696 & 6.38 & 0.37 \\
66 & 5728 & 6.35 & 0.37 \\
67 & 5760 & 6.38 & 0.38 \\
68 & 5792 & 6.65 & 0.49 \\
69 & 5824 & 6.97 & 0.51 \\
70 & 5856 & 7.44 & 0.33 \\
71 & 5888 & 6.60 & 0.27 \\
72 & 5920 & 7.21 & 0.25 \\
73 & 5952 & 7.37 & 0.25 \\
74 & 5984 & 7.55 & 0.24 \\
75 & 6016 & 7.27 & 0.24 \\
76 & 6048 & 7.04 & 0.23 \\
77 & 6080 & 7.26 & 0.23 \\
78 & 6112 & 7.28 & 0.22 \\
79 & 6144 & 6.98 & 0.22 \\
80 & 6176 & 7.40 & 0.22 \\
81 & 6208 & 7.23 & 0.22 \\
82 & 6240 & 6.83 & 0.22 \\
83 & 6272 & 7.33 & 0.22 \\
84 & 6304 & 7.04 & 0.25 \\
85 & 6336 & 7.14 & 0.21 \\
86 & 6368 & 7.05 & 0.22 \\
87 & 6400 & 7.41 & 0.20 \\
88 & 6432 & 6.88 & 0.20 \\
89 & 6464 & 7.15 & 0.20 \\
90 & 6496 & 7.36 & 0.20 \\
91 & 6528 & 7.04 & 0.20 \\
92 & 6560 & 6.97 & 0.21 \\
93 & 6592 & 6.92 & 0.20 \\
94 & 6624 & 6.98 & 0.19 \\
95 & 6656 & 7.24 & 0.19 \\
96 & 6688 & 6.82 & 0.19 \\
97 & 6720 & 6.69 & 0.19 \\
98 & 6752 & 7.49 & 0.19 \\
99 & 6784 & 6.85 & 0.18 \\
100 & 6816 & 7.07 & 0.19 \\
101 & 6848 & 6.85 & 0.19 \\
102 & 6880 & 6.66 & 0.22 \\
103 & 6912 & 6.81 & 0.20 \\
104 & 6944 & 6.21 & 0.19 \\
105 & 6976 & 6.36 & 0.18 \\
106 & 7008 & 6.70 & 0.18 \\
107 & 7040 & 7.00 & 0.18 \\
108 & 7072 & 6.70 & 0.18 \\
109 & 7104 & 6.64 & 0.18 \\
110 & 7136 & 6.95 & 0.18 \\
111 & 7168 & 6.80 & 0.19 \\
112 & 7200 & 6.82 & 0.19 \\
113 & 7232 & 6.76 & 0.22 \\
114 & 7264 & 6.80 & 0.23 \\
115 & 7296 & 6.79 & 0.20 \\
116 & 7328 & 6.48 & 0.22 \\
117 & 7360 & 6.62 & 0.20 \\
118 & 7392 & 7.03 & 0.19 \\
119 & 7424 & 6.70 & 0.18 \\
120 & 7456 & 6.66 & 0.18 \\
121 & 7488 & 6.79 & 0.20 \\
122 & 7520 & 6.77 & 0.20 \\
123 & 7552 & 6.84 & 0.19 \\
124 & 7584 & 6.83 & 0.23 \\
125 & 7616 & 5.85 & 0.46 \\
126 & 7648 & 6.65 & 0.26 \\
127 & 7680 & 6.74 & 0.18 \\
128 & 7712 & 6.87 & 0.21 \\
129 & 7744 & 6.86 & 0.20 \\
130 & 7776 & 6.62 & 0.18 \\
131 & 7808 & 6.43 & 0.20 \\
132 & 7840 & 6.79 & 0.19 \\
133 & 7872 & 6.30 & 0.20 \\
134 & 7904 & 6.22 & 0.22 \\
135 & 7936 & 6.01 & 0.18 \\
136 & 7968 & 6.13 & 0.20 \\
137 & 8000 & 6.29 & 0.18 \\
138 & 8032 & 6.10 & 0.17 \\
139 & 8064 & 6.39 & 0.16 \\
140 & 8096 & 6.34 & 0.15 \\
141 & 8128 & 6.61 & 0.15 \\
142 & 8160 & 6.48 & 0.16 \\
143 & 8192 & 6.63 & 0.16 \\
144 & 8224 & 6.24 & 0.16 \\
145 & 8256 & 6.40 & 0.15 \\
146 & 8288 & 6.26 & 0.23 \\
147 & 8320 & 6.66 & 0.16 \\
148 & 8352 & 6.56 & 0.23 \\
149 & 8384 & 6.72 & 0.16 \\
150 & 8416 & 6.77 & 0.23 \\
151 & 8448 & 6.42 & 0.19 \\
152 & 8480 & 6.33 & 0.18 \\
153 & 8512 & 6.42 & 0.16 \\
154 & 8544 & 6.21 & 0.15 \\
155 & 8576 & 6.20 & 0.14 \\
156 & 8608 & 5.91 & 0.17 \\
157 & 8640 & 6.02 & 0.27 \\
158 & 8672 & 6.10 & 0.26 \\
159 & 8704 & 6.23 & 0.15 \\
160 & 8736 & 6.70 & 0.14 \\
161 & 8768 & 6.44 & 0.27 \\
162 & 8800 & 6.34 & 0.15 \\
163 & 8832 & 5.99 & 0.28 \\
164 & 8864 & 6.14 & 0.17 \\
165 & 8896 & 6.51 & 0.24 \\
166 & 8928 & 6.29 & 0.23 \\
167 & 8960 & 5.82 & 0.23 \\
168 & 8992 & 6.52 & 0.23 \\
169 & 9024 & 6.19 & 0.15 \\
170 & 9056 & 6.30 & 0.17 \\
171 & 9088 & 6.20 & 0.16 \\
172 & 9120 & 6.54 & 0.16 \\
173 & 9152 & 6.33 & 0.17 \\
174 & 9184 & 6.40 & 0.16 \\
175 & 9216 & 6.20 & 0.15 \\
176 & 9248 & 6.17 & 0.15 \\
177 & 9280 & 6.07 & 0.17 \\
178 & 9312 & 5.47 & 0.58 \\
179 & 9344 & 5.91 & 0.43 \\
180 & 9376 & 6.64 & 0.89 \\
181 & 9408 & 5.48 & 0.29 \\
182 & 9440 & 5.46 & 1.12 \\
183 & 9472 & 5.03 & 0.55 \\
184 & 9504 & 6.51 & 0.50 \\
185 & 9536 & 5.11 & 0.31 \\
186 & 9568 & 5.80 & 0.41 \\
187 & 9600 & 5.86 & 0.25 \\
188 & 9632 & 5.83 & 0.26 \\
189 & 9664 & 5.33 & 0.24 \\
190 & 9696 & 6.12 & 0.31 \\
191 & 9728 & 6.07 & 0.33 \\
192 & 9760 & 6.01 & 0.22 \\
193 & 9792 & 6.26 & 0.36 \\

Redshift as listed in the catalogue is 0.115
